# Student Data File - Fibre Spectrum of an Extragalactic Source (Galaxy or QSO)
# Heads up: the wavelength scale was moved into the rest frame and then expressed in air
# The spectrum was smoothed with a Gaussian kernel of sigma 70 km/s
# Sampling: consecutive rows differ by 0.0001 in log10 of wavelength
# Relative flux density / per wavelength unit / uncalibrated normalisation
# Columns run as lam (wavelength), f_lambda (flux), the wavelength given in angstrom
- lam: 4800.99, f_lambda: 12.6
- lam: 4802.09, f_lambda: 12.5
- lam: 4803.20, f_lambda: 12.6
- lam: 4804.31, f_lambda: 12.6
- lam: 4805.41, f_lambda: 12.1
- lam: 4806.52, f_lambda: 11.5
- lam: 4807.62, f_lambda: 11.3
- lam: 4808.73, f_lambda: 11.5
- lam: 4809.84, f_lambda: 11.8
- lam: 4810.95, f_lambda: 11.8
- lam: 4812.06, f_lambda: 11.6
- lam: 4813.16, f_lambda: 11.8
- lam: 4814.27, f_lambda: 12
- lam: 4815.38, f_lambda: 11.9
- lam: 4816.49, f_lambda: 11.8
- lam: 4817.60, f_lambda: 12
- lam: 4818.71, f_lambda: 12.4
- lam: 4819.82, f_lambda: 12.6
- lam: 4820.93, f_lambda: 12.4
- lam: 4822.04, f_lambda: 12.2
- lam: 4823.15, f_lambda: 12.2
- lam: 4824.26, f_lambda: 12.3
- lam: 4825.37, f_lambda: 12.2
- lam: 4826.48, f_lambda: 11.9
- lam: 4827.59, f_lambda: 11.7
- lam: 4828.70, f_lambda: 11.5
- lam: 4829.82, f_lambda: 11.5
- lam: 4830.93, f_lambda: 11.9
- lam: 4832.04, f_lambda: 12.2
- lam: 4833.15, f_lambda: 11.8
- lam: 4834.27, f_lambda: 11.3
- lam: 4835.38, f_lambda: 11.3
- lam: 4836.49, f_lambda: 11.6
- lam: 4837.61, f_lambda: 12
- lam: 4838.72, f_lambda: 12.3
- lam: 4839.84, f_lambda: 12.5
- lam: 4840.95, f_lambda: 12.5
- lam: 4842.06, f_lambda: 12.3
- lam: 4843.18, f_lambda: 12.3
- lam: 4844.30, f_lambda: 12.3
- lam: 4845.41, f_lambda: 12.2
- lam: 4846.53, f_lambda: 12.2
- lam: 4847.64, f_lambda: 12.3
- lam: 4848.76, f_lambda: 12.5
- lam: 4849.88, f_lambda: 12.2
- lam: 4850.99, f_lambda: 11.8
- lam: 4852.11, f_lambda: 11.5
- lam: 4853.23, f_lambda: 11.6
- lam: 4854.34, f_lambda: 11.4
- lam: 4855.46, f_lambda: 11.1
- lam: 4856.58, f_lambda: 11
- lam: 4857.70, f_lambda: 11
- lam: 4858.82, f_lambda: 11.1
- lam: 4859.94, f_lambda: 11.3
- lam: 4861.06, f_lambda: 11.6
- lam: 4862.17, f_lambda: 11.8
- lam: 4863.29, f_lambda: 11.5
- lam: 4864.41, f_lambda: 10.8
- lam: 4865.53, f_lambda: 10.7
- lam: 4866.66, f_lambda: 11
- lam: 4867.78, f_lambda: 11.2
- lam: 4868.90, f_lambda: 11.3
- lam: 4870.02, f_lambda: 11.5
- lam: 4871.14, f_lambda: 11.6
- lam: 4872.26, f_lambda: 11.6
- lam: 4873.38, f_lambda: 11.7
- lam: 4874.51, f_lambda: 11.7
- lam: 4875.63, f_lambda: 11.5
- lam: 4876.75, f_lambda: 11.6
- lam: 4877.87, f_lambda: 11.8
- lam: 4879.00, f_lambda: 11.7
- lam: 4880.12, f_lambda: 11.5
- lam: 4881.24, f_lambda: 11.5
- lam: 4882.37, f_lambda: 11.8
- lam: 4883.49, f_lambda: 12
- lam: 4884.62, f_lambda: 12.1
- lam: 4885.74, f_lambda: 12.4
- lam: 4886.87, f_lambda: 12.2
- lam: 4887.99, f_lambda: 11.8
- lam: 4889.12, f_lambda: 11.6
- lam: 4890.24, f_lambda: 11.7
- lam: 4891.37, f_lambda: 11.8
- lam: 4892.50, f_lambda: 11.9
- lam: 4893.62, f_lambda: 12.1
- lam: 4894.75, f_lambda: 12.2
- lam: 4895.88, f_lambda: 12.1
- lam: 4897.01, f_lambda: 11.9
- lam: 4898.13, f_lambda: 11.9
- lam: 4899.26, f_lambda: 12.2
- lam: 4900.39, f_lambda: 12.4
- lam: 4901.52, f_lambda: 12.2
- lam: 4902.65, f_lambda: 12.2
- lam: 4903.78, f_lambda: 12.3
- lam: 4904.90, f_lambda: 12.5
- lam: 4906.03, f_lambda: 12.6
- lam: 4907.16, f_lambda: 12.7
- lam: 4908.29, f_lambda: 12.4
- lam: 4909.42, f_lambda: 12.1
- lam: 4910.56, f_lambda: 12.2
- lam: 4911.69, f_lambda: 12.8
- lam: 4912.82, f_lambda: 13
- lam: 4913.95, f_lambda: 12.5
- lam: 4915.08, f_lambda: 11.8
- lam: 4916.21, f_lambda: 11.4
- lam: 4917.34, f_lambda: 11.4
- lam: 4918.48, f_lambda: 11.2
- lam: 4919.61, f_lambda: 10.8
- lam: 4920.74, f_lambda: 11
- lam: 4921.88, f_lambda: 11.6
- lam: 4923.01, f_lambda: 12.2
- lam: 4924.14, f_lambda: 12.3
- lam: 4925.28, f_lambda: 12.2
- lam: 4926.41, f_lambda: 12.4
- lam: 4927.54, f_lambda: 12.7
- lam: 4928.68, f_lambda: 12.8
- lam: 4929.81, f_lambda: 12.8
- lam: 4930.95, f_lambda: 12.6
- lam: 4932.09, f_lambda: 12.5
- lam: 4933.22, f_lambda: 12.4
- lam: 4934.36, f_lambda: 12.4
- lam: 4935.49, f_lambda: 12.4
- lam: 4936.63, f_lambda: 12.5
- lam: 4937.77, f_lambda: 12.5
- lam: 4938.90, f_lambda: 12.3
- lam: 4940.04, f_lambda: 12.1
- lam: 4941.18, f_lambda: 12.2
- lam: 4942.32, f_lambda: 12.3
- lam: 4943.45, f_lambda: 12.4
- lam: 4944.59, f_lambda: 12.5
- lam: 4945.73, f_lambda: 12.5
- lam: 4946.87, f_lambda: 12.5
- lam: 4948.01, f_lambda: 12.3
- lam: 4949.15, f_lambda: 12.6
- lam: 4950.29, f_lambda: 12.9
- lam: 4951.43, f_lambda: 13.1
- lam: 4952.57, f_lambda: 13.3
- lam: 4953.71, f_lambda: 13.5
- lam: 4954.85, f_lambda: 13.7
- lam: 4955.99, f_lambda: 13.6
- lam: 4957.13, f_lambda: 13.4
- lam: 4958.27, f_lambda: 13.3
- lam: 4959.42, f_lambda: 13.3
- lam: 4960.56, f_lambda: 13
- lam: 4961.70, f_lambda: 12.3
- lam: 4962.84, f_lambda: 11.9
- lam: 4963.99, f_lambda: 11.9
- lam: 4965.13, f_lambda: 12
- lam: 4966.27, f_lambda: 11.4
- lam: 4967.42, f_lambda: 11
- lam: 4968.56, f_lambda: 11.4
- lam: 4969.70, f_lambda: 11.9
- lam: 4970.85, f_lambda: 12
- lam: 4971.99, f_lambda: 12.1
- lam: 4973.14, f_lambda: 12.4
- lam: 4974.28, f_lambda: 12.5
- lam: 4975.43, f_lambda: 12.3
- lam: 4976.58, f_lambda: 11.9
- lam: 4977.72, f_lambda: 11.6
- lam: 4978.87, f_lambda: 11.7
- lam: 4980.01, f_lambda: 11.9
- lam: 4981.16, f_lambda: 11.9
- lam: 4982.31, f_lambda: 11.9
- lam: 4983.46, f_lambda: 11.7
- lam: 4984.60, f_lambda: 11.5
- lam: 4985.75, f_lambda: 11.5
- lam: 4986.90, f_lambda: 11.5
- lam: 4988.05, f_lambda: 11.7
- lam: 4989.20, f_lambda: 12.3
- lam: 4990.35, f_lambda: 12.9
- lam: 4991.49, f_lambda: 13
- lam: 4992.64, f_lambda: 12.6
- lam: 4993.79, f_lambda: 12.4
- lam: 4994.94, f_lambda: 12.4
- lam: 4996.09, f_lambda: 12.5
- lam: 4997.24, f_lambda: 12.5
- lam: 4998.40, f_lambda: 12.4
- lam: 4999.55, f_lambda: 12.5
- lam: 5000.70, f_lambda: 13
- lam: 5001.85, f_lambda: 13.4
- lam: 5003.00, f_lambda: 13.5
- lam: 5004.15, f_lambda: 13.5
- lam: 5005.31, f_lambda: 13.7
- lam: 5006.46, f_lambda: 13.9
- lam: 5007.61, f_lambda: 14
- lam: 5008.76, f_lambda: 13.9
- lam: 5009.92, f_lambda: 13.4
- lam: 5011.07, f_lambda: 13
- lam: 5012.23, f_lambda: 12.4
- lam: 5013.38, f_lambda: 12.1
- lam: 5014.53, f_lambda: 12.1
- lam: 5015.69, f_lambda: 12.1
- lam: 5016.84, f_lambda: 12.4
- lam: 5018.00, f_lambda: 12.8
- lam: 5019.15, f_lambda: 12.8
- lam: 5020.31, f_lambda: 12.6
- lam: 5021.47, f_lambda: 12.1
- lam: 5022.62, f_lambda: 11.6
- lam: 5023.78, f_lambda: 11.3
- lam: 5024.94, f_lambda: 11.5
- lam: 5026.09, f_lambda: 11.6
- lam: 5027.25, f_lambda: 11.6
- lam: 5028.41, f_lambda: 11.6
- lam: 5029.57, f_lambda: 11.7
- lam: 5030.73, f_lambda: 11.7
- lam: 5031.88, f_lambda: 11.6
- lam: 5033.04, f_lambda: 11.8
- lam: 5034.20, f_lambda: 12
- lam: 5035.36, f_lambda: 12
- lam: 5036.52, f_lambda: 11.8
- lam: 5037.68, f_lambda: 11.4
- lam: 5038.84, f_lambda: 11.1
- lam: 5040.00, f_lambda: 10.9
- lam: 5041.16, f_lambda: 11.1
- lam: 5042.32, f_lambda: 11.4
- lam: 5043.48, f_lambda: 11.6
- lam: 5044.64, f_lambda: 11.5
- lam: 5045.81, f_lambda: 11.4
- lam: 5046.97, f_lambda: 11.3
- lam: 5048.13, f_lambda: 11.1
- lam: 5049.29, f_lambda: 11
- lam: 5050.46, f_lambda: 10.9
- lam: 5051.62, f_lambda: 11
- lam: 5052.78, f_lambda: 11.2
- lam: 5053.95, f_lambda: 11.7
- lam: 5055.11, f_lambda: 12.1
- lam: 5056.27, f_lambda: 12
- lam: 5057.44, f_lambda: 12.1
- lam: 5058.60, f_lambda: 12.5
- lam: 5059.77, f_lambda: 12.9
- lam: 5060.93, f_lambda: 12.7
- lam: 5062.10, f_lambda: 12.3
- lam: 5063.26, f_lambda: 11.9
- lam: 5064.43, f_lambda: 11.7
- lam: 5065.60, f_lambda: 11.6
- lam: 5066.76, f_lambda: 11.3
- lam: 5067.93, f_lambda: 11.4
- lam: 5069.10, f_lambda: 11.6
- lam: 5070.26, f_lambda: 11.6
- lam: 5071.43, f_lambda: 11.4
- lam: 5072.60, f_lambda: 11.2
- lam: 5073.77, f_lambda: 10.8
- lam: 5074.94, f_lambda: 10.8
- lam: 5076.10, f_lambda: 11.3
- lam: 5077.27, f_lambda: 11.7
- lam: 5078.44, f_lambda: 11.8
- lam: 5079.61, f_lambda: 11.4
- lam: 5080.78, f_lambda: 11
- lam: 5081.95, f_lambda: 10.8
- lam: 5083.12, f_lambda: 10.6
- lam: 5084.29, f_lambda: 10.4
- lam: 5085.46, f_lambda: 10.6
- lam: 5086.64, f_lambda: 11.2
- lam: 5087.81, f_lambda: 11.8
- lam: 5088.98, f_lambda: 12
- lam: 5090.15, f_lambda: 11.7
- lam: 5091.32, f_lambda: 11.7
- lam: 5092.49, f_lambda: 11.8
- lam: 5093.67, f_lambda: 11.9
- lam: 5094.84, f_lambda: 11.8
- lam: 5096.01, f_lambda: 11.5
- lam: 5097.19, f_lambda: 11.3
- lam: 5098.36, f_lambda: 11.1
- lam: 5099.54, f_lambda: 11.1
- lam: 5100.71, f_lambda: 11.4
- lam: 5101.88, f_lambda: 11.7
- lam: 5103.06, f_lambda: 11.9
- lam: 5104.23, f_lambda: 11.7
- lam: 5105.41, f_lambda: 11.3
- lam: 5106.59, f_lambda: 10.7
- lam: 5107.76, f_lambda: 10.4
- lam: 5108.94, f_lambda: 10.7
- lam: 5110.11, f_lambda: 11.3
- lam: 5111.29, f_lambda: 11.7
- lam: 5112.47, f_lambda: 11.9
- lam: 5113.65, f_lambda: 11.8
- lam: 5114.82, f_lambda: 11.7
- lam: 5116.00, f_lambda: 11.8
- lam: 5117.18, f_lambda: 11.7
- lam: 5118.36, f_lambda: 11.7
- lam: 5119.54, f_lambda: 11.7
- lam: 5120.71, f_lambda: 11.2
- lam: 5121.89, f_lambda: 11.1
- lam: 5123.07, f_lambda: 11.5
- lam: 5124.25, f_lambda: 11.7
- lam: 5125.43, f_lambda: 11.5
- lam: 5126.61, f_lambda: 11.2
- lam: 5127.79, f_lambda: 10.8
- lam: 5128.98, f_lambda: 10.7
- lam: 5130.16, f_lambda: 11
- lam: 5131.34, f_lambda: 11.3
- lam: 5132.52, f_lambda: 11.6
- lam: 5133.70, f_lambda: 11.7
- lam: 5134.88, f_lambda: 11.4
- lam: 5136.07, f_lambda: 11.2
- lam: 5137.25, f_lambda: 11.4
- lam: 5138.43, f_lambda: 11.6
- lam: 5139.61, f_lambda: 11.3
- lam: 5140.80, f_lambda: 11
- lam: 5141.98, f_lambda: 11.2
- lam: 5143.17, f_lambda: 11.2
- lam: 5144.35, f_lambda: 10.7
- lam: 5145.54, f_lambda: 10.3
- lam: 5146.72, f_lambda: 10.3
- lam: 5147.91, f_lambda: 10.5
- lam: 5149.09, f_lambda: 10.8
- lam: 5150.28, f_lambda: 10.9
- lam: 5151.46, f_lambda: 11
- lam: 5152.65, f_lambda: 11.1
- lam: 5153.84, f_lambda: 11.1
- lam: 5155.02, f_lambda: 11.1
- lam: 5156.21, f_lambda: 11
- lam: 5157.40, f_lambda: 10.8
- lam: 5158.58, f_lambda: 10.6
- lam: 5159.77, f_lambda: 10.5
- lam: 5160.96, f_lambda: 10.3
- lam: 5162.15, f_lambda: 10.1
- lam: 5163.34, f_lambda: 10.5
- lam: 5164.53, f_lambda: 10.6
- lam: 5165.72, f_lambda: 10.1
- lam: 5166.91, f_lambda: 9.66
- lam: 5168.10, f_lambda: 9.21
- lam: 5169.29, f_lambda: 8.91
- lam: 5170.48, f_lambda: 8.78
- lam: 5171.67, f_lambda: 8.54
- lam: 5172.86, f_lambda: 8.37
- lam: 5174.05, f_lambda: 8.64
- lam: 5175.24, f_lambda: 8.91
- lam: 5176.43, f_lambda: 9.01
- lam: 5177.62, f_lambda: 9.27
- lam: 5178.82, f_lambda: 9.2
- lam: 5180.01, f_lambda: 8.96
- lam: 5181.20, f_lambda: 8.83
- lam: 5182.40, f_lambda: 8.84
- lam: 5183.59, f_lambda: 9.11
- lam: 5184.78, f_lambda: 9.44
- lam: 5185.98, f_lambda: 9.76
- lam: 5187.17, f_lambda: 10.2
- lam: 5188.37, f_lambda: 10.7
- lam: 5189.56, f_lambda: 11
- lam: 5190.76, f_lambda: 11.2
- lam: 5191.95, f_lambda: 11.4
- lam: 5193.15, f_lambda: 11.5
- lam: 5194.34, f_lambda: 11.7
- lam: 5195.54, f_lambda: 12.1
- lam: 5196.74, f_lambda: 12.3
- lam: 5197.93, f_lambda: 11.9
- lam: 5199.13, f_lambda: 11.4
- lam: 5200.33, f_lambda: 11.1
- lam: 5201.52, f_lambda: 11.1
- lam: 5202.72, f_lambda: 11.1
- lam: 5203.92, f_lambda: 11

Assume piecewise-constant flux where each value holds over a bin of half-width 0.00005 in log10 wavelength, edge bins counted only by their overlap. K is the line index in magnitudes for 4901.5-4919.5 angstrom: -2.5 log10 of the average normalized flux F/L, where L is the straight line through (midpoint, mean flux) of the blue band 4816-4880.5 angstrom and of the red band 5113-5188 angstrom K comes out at -0.06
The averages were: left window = 11.8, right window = 10.5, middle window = 12.2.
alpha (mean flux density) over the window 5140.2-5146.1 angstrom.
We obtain 10.9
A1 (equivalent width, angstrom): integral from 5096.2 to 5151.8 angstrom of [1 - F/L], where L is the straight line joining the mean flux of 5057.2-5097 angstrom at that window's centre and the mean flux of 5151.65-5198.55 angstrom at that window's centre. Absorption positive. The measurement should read -1.9 angstrom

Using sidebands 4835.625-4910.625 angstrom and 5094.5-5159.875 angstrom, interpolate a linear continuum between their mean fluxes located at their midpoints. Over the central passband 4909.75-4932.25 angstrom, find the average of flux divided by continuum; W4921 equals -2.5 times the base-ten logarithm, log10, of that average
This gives -0.03 mag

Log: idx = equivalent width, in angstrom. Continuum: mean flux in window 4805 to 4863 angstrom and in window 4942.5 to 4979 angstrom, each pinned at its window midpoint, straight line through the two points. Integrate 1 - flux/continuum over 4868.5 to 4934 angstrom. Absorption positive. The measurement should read 0.86 angstrom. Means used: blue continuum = 11.9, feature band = 12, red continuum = 12.5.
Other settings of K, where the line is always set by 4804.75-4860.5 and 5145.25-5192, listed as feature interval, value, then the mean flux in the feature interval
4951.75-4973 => -0.125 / 12.5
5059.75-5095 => -0.098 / 11.5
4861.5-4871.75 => 0.038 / 11.3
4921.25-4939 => -0.100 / 12.4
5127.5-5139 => -0.112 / 11.3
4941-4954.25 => -0.134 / 12.7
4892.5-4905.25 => -0.062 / 12.2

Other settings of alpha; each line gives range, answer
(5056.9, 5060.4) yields 12.5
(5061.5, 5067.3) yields 11.8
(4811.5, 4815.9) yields 11.8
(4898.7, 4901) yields 12.3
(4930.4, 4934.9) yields 12.5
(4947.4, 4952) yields 12.7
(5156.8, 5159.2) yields 10.7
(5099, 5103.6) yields 11.5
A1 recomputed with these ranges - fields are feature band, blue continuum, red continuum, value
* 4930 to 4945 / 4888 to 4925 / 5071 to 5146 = -0.61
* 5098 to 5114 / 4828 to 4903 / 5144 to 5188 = -1.67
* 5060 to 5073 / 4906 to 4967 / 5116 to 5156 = -0.15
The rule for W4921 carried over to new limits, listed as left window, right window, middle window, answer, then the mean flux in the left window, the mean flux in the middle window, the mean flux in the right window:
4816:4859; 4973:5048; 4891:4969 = -0.02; 11.9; 12.3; 12.2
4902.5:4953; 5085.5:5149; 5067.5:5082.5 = 0.02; 12.3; 11.3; 11.3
